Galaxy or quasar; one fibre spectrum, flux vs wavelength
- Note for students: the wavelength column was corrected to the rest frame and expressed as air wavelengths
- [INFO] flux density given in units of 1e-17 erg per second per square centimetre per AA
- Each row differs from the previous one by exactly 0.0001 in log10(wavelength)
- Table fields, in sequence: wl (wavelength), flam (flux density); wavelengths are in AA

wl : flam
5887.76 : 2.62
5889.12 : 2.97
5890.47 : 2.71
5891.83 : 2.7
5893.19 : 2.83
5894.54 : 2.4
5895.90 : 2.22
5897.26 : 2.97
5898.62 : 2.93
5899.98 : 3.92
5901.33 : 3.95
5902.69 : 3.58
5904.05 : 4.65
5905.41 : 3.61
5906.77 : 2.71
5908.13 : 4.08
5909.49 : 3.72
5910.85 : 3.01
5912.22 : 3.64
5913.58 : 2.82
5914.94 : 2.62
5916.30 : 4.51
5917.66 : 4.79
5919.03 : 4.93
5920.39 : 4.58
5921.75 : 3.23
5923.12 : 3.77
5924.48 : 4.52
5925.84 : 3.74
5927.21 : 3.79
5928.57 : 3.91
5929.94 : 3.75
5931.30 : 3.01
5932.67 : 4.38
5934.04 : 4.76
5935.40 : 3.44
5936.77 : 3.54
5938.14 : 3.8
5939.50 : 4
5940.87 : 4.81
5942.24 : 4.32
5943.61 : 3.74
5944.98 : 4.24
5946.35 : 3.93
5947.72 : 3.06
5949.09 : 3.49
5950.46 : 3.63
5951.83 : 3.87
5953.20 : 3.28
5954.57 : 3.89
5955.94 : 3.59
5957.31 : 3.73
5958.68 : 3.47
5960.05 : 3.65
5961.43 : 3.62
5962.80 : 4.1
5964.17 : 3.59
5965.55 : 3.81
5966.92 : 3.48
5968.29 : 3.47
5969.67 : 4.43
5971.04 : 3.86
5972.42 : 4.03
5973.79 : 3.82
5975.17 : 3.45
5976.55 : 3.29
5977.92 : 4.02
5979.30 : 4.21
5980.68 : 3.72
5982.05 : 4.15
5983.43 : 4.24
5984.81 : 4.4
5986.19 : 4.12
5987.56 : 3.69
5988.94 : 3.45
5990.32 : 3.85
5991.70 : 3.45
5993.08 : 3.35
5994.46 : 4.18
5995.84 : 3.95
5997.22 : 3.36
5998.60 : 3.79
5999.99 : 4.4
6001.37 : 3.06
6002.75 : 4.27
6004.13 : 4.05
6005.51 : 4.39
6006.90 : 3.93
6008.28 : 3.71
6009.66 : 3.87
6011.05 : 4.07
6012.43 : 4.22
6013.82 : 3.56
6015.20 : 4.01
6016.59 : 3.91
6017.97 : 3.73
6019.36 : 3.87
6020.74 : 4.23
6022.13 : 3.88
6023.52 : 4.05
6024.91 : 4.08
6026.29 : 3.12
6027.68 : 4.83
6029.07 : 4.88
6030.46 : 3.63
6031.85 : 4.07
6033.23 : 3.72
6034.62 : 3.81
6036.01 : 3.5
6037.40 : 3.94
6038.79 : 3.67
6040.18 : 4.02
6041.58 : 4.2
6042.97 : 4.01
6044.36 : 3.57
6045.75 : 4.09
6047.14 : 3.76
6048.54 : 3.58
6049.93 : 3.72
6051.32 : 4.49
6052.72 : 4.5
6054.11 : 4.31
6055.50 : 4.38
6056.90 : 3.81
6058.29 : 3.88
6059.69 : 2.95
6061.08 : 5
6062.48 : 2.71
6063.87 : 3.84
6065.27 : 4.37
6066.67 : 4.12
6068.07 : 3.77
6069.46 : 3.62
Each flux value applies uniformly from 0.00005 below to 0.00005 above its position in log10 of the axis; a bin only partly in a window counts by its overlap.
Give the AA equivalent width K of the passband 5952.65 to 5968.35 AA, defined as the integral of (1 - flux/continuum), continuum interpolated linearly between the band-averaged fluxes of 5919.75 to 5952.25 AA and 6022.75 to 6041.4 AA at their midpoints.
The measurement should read 1.0 AA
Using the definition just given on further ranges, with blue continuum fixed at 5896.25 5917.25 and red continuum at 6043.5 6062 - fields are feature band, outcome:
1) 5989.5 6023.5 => -0.4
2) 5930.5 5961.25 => -1.4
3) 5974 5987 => -0.7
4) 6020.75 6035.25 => -0.4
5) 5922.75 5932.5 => -0.6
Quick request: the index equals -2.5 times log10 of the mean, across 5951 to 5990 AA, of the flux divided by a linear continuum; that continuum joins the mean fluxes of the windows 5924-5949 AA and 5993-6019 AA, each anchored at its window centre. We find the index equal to 0.03 mag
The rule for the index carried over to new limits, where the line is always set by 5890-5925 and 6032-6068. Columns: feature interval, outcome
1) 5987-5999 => 0.025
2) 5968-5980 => -0.043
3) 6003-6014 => -0.057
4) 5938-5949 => -0.101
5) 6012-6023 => -0.026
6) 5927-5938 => -0.069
